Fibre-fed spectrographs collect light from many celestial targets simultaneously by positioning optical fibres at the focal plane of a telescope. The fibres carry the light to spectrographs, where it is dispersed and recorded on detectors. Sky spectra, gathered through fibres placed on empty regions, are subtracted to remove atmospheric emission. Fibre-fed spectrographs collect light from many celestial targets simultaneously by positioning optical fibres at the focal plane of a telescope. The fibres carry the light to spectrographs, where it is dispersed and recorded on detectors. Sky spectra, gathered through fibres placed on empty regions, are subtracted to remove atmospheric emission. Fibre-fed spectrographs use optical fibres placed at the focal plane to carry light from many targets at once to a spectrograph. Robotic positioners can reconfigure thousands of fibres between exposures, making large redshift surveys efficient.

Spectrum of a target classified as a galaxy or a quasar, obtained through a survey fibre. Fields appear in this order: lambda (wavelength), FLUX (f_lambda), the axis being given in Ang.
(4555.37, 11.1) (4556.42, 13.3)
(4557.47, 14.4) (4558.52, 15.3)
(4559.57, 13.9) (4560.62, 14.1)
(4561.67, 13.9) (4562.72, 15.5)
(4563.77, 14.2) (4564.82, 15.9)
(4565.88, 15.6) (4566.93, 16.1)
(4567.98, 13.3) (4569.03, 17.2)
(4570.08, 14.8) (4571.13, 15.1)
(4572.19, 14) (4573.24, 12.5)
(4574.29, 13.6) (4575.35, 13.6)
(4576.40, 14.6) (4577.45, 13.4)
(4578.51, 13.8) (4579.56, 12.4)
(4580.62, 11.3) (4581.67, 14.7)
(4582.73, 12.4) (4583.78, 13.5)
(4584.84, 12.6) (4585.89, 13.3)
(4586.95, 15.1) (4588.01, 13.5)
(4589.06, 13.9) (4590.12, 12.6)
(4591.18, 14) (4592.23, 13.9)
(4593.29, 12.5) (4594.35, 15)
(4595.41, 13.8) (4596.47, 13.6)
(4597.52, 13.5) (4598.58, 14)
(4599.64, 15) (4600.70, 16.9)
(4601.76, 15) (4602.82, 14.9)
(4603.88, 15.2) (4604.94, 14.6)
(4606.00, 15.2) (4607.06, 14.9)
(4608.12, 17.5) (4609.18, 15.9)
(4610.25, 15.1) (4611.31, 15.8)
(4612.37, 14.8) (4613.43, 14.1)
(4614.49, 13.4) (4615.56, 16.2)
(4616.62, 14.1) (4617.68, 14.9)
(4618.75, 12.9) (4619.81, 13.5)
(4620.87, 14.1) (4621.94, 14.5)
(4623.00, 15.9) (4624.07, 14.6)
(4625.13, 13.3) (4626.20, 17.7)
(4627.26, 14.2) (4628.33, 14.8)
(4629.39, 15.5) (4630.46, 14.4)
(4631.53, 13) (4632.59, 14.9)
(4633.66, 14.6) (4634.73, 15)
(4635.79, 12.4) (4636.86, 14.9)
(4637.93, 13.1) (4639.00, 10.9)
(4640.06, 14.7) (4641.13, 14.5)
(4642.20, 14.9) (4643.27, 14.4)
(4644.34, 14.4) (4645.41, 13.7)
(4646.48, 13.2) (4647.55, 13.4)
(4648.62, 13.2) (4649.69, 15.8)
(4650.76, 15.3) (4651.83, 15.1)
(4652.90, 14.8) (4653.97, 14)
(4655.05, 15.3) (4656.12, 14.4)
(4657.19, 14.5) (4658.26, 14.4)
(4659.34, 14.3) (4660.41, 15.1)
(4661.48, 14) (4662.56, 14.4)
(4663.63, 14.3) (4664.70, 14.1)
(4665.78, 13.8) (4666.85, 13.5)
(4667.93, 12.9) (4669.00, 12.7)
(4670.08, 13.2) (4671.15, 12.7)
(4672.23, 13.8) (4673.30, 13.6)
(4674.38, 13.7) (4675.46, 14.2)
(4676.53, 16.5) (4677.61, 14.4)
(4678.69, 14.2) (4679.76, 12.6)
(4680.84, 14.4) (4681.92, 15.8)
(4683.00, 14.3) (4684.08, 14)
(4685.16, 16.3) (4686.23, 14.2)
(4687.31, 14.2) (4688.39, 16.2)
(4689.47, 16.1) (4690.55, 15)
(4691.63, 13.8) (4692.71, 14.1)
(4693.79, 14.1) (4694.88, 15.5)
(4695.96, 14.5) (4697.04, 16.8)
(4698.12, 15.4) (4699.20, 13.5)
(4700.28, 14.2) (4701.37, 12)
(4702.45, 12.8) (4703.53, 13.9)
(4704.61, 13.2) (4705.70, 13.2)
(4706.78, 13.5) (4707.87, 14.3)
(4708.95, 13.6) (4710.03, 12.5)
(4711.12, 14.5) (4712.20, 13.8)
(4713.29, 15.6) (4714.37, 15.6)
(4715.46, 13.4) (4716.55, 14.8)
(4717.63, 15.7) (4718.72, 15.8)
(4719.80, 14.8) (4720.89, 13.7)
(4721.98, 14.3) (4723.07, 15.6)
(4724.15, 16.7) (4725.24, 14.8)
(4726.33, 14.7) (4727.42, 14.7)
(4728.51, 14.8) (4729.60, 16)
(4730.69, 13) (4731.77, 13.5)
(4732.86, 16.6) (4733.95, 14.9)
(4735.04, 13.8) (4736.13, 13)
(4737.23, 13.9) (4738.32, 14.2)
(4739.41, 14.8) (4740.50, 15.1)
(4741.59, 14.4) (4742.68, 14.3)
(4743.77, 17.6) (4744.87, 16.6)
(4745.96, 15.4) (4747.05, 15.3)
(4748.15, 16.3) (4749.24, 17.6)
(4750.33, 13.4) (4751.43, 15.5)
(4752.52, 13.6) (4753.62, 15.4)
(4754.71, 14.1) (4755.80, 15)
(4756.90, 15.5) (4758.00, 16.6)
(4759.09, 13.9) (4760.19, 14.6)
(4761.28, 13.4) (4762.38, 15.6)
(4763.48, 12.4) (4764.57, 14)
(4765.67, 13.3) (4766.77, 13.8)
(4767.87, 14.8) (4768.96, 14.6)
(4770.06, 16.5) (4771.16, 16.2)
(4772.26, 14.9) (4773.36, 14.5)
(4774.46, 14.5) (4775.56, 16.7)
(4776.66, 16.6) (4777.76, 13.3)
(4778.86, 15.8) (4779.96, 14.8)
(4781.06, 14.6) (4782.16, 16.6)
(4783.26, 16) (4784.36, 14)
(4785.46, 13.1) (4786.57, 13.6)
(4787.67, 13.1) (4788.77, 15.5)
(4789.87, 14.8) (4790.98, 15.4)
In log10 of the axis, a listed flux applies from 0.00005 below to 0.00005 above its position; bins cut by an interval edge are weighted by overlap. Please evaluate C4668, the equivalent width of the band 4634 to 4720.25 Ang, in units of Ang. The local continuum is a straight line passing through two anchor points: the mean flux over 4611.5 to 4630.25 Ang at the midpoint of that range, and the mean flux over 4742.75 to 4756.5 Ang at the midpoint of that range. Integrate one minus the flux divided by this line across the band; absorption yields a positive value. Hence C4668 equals 4.3 Ang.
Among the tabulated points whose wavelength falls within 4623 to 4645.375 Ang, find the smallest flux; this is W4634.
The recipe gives 10.9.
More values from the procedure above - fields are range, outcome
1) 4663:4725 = 12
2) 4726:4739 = 13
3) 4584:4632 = 12.5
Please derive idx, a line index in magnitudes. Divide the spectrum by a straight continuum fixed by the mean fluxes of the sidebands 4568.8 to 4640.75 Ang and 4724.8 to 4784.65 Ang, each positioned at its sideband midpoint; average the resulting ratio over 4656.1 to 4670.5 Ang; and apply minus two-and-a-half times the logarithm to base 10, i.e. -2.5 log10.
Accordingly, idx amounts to 0.04 mag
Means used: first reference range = 14.3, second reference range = 14.9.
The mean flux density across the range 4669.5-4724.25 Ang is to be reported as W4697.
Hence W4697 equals 14.4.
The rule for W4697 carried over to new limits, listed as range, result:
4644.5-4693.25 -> 14.3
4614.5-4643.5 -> 14.3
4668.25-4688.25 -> 14.2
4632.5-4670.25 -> 14.1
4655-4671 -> 14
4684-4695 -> 14.9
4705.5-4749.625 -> 14.8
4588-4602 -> 14.1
